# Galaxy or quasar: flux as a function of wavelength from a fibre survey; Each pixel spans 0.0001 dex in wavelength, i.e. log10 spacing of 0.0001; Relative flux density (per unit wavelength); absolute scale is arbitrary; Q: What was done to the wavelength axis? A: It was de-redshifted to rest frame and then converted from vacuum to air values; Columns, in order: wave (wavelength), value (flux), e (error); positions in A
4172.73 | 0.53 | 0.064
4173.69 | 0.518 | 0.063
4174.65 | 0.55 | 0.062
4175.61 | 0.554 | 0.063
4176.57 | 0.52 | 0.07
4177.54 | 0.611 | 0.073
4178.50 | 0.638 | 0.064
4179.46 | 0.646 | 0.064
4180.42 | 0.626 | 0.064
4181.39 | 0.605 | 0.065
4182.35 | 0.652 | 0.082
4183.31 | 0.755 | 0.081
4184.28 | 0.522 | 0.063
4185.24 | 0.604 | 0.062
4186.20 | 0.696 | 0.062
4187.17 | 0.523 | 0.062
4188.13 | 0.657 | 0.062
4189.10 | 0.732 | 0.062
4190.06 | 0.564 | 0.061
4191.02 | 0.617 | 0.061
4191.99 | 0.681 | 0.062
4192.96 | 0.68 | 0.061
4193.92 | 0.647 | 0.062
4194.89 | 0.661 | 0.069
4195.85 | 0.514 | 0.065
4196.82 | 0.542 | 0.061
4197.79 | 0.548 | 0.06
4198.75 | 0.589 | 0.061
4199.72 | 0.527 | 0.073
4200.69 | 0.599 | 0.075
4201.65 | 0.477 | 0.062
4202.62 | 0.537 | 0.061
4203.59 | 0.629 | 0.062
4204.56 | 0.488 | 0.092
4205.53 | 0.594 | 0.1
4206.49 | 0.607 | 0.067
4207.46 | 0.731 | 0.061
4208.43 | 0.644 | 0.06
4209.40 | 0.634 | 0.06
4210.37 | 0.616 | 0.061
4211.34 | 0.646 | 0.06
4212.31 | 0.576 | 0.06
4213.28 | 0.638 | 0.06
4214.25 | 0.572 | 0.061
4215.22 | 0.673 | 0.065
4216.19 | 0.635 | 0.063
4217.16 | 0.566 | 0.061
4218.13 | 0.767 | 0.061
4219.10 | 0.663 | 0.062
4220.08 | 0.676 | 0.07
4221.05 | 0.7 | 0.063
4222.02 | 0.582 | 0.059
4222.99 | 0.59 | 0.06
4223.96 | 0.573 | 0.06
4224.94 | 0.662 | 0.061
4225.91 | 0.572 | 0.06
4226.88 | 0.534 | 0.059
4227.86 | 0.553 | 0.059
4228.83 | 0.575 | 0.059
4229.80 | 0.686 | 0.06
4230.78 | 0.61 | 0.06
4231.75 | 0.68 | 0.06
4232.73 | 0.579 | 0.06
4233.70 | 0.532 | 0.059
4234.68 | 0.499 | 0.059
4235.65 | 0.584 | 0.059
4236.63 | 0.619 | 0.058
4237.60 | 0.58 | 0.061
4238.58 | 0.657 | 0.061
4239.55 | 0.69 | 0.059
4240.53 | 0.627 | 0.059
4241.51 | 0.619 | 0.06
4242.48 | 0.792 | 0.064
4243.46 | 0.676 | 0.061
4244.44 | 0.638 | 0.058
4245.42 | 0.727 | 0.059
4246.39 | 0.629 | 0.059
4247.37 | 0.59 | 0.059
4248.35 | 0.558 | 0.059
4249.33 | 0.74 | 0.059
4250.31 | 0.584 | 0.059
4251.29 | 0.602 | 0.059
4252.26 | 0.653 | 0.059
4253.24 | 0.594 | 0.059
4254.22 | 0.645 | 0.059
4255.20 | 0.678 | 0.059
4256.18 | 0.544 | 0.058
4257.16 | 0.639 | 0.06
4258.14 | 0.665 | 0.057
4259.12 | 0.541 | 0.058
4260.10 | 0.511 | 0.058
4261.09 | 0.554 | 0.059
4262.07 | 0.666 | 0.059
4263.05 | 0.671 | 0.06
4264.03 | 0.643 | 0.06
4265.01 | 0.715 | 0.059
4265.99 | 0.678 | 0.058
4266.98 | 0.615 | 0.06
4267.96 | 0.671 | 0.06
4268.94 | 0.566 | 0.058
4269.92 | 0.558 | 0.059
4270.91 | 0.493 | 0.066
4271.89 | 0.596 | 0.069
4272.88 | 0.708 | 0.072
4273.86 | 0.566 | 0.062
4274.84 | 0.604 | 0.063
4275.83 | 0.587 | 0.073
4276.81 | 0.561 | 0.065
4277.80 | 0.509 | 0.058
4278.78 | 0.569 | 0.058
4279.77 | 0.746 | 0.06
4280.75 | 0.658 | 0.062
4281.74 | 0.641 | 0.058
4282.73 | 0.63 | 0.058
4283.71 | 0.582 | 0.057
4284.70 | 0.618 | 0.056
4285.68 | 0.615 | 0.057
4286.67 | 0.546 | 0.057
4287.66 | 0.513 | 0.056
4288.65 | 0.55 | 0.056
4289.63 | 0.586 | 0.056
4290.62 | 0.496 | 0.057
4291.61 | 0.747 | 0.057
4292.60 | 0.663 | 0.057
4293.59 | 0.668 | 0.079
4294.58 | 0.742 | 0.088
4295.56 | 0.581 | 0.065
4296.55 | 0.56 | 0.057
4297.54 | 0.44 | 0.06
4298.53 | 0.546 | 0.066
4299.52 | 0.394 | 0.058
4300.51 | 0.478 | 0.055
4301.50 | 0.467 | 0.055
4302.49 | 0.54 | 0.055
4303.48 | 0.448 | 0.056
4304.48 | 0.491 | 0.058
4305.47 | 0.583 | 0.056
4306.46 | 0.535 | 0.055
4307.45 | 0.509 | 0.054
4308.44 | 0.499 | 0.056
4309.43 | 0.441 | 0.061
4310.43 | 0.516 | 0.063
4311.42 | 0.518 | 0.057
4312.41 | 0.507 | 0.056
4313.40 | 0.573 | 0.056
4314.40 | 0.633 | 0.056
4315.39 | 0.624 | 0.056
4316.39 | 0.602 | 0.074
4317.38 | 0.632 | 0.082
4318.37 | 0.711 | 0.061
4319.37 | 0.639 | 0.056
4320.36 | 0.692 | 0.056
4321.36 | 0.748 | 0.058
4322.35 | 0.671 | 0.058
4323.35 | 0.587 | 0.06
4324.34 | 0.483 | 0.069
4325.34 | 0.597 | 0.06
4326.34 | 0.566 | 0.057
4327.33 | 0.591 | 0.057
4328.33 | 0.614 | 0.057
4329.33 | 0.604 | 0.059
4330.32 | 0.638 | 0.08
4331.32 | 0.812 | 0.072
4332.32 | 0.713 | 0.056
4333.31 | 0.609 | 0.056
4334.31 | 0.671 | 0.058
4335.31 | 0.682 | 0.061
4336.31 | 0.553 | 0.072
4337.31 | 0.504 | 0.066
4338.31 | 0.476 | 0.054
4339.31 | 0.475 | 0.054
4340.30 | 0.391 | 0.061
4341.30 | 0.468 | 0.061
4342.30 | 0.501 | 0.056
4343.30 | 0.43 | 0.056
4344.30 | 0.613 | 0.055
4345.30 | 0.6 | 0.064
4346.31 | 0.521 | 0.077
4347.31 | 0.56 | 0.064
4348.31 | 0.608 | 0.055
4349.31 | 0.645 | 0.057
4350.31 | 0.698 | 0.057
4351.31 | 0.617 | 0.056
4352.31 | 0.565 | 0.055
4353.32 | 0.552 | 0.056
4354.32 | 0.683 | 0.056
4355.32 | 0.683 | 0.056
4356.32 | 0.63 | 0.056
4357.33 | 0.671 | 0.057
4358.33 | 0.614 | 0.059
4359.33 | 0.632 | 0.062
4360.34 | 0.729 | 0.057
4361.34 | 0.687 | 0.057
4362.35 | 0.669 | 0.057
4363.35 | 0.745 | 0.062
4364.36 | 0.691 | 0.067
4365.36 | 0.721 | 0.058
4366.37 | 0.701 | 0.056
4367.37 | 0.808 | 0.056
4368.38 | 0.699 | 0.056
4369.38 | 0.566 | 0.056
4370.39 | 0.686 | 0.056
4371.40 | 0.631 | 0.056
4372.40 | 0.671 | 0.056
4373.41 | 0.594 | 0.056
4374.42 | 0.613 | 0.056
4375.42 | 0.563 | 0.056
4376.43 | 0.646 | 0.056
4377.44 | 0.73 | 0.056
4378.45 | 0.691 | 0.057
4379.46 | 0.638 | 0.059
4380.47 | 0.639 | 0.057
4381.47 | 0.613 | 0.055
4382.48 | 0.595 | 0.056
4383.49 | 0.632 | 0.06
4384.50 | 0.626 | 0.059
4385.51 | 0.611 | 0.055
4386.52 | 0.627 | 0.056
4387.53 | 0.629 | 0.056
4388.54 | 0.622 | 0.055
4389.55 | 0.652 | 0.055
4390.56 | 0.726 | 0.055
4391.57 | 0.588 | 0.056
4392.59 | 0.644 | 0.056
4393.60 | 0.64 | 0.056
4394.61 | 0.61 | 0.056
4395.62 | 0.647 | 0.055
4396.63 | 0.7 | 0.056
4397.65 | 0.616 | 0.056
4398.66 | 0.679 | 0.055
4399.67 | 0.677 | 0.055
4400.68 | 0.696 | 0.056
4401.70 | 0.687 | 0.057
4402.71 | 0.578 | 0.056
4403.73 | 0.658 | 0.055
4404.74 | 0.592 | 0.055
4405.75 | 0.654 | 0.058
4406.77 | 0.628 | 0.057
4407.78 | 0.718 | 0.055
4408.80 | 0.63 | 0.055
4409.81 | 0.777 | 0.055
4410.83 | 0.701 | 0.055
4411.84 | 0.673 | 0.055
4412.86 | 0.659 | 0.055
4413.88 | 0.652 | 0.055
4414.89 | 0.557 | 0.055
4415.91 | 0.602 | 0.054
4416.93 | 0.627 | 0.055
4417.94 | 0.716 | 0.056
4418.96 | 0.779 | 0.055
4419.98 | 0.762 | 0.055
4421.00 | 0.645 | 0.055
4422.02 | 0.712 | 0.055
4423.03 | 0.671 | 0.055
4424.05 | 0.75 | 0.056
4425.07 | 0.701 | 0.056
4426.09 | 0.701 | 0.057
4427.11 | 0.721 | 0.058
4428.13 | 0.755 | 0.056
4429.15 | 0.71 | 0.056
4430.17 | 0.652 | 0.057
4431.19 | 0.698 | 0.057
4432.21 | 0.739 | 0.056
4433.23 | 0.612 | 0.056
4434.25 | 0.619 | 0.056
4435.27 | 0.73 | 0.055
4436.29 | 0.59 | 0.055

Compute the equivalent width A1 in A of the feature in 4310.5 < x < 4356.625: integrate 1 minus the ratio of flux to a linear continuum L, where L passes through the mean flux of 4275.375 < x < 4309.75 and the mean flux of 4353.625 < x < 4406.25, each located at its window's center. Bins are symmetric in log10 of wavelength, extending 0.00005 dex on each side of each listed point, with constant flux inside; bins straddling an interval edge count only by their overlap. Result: 0.72 A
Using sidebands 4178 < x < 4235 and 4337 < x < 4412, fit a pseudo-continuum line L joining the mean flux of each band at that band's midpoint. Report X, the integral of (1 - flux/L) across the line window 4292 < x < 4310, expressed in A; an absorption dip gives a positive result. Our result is 2.59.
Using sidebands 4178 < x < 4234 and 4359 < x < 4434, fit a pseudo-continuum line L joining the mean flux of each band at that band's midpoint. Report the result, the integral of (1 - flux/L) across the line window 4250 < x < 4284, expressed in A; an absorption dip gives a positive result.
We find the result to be 0.97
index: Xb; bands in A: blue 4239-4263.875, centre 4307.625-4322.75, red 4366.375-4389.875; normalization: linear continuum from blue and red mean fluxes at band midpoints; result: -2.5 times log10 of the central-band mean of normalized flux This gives 0.071 mag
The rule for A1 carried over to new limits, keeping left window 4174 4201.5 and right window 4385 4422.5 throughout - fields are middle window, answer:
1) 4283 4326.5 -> 4.3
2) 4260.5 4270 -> -0.2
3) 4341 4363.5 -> 1.2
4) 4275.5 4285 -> 0.3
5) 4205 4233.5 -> -0.4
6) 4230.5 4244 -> -0.1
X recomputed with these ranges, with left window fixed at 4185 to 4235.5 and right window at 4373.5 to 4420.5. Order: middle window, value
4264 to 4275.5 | 0.1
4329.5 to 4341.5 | 1.0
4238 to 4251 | -0.8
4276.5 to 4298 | 0.9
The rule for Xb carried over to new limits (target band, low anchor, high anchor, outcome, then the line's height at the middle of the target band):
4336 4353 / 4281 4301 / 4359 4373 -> 0.21 mag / 0.657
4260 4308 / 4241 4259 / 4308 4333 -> 0.07 mag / 0.625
